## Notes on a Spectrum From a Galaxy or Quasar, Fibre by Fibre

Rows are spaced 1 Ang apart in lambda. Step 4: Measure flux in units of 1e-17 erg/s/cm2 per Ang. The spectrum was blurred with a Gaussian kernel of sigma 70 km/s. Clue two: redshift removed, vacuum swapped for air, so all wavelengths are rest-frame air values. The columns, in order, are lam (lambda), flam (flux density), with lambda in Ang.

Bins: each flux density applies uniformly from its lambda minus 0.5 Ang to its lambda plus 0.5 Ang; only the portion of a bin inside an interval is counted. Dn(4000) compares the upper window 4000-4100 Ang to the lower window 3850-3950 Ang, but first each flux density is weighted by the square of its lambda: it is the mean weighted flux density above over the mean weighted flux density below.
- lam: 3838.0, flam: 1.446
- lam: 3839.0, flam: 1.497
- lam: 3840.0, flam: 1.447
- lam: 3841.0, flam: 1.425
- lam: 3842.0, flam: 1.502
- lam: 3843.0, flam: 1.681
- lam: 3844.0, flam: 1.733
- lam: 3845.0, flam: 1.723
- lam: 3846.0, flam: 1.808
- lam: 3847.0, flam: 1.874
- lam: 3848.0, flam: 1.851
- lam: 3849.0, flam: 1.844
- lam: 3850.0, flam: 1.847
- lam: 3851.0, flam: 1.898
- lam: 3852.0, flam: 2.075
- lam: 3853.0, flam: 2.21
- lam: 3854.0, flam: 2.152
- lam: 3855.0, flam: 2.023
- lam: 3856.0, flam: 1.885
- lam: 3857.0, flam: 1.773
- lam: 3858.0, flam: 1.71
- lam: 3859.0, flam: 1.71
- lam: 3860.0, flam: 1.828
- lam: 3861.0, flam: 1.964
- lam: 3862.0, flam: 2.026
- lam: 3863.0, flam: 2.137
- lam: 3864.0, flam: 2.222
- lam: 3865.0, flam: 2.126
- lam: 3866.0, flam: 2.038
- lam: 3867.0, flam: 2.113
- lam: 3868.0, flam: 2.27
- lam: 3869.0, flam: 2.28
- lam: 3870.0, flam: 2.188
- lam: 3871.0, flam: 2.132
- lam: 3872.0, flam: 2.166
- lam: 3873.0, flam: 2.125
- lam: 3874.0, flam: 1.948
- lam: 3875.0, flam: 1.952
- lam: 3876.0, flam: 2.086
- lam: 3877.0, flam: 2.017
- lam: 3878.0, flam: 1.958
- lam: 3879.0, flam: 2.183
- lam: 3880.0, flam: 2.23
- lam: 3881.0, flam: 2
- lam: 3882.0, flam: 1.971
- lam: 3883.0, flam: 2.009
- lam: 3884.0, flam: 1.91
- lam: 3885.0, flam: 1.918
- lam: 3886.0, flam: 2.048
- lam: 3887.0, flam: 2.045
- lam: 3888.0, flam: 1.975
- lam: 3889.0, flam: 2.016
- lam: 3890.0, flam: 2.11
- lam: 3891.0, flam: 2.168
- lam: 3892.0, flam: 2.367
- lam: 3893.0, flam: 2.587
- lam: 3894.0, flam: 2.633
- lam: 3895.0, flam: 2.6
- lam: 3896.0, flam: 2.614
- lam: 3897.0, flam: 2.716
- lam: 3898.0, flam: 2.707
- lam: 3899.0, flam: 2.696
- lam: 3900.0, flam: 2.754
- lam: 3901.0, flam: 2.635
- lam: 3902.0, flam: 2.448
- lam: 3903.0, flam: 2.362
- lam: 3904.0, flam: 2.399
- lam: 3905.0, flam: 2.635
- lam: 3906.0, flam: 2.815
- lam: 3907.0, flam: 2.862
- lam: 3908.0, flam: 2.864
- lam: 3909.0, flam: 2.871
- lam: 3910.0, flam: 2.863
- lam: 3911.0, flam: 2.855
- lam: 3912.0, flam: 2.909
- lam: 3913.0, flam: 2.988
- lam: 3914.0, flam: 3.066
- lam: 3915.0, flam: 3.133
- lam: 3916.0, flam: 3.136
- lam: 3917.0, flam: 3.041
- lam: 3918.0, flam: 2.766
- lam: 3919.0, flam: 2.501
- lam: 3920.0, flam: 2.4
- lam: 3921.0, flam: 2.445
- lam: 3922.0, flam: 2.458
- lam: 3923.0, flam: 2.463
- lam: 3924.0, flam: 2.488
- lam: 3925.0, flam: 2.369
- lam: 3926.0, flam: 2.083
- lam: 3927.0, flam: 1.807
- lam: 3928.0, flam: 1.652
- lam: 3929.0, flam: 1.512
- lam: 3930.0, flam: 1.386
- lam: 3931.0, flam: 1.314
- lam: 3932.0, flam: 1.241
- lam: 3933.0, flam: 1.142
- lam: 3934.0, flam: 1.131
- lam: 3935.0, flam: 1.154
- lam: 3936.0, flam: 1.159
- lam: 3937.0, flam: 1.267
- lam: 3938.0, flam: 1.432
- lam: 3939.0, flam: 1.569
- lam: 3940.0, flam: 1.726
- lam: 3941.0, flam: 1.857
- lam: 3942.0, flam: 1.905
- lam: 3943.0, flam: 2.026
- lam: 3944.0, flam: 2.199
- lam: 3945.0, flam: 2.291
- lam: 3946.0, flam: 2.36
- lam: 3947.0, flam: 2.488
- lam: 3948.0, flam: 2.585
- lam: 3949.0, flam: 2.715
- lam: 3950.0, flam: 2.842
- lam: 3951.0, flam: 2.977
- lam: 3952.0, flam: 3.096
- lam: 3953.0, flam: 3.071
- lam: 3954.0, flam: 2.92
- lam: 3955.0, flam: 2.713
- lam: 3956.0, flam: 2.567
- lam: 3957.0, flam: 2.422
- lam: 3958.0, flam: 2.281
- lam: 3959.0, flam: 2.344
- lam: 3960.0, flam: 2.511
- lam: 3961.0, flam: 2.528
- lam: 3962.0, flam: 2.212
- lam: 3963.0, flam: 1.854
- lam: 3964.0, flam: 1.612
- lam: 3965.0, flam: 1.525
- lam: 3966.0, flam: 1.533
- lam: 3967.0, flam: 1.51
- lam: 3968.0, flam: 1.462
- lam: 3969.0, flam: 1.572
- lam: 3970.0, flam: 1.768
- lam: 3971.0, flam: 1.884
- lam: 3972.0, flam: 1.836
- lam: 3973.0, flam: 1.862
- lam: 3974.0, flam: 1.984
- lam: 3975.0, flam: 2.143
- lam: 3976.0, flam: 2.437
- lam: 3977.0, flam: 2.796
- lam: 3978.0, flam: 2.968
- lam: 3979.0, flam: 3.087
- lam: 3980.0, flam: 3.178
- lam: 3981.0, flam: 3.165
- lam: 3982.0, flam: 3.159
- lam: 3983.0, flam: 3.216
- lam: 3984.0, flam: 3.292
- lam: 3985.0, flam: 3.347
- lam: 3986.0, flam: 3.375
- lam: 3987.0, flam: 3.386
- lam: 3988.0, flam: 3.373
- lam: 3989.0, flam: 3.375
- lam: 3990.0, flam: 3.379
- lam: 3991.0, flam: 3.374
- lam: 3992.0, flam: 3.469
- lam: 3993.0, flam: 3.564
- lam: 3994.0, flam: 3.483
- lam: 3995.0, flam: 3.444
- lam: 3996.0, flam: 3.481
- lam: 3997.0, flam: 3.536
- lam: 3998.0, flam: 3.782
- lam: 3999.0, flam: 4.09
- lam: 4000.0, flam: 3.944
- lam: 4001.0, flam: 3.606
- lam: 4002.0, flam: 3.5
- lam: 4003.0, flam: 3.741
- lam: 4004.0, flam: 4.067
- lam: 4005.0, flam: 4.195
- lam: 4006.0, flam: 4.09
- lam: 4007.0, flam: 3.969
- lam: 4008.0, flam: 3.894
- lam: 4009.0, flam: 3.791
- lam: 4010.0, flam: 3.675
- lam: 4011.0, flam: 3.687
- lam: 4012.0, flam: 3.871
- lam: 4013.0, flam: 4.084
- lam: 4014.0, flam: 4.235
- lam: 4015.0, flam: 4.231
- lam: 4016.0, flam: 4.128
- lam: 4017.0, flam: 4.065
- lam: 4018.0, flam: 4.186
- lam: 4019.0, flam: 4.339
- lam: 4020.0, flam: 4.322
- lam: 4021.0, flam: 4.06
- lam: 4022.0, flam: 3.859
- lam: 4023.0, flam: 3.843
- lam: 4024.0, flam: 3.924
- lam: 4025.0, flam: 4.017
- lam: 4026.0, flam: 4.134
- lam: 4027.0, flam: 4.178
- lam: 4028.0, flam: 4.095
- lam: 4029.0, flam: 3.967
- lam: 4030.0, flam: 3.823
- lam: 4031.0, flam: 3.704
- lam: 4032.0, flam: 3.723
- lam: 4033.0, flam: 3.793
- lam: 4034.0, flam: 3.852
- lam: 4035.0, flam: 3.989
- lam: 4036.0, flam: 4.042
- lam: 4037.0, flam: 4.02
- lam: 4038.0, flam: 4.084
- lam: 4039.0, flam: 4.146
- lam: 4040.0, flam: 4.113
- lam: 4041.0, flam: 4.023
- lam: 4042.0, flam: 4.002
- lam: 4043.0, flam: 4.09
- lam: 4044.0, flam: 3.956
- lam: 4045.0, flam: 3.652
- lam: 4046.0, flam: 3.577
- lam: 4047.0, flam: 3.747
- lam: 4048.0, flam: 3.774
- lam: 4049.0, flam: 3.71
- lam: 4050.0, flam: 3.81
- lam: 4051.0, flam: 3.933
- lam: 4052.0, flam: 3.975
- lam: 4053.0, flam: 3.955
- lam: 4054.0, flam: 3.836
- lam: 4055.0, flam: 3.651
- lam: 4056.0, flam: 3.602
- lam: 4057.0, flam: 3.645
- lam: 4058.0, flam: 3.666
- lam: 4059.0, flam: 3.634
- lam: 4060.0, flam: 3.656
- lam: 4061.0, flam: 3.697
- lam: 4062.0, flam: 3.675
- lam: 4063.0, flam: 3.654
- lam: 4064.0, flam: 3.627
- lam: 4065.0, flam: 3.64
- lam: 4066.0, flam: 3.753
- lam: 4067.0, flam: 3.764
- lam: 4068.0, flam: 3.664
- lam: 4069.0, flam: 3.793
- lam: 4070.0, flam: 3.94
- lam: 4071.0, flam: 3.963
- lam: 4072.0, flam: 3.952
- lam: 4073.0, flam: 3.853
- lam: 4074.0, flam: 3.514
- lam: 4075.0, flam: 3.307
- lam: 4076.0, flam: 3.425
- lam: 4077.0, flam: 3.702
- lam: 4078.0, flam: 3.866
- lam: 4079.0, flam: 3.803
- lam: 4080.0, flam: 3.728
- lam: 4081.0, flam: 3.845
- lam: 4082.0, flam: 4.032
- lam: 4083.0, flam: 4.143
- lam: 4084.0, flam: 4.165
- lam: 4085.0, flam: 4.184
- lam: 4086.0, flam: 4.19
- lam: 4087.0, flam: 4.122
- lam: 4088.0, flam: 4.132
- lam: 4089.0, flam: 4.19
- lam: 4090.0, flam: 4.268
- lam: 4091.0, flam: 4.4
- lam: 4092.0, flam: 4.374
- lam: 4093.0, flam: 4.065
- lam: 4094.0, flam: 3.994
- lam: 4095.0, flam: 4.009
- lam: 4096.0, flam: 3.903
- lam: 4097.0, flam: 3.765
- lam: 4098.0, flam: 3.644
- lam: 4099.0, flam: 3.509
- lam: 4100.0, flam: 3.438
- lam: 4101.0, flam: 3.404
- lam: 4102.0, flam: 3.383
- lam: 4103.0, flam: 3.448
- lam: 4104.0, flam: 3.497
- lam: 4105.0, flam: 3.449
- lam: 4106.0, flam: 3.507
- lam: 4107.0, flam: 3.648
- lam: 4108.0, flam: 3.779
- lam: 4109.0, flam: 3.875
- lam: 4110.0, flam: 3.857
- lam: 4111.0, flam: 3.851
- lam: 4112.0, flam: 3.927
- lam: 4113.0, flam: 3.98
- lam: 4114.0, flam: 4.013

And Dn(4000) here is 1.9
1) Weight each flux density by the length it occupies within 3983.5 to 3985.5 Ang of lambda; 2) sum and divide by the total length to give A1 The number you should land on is 3.32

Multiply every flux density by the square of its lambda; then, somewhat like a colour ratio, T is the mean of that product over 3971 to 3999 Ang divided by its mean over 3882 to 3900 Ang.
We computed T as 1.41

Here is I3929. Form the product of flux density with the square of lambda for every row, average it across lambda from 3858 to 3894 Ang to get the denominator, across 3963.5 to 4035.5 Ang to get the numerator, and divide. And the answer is 1.73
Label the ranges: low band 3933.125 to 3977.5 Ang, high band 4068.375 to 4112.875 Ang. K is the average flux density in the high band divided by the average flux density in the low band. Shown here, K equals 1.8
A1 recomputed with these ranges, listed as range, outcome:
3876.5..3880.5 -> 2.1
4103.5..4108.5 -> 3.58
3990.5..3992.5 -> 3.42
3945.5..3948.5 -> 2.48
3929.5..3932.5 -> 1.31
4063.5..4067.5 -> 3.7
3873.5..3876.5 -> 2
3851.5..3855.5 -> 2.12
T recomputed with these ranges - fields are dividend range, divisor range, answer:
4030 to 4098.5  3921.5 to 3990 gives 1.81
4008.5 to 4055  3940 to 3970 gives 1.82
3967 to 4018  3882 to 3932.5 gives 1.43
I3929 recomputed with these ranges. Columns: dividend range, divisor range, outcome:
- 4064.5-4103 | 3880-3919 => 1.67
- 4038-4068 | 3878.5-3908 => 1.74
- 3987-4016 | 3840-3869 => 2.12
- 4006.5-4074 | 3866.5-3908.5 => 1.83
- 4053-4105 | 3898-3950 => 1.81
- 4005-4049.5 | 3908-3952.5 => 1.87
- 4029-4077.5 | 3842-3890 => 2.10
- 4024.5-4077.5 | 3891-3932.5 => 1.64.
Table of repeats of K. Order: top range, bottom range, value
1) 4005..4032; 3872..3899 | 1.82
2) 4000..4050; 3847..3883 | 1.95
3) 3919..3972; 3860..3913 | 0.88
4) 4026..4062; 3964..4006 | 1.30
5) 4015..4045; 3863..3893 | 1.91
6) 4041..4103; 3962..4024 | 1.18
